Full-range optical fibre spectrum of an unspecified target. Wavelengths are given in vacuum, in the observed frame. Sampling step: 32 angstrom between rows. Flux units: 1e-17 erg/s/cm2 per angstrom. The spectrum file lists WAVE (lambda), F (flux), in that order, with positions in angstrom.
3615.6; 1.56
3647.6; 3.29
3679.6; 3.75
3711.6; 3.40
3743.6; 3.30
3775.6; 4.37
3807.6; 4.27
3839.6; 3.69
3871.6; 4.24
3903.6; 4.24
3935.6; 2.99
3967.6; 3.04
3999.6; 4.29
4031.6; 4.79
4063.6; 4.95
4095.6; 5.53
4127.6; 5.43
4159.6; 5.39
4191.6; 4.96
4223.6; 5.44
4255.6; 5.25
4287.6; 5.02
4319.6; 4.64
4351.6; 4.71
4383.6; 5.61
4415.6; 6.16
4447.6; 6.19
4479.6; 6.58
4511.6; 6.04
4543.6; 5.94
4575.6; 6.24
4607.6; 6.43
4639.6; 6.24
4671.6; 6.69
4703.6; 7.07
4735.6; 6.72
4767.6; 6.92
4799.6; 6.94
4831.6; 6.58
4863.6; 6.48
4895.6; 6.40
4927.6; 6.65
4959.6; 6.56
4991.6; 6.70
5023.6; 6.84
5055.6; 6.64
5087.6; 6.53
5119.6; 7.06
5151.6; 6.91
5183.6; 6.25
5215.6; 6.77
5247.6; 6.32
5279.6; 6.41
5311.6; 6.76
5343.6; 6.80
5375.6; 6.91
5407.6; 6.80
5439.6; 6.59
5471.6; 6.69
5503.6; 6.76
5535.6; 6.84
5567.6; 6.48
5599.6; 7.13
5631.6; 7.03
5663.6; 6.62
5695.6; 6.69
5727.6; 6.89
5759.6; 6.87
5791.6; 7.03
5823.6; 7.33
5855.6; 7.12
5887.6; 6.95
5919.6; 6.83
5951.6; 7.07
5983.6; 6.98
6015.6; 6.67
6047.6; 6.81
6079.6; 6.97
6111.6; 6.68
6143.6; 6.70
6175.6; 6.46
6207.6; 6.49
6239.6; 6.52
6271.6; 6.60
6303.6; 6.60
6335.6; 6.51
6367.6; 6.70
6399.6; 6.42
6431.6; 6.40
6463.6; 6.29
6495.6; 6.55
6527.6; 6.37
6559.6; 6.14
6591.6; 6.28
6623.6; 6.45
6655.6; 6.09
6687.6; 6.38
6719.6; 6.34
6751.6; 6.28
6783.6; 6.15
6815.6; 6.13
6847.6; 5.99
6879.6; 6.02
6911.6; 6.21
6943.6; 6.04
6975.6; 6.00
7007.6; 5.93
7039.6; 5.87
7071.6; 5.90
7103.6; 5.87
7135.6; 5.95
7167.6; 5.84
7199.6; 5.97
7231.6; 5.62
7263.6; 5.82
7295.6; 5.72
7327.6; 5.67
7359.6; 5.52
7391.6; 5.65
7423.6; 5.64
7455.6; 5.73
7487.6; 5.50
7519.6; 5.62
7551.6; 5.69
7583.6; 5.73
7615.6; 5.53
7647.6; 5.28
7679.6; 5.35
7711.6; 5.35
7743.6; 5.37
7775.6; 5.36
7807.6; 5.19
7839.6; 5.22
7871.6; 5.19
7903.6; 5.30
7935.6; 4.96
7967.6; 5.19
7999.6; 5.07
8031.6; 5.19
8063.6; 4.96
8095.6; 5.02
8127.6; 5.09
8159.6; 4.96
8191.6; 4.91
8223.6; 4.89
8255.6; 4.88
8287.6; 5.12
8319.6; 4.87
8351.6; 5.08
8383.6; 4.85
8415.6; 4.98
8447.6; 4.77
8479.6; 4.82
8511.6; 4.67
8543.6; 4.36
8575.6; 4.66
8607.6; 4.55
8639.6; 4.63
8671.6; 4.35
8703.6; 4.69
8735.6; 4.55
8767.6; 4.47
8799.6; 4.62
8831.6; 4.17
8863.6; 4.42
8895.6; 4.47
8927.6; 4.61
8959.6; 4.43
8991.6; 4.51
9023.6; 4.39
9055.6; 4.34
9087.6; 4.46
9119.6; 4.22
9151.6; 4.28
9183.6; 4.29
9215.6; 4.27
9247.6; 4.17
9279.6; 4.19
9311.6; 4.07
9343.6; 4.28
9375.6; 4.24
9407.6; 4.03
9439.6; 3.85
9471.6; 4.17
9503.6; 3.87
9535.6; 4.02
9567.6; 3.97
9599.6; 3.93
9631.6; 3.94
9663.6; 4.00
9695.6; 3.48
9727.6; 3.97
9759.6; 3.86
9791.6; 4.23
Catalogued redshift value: 0.000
